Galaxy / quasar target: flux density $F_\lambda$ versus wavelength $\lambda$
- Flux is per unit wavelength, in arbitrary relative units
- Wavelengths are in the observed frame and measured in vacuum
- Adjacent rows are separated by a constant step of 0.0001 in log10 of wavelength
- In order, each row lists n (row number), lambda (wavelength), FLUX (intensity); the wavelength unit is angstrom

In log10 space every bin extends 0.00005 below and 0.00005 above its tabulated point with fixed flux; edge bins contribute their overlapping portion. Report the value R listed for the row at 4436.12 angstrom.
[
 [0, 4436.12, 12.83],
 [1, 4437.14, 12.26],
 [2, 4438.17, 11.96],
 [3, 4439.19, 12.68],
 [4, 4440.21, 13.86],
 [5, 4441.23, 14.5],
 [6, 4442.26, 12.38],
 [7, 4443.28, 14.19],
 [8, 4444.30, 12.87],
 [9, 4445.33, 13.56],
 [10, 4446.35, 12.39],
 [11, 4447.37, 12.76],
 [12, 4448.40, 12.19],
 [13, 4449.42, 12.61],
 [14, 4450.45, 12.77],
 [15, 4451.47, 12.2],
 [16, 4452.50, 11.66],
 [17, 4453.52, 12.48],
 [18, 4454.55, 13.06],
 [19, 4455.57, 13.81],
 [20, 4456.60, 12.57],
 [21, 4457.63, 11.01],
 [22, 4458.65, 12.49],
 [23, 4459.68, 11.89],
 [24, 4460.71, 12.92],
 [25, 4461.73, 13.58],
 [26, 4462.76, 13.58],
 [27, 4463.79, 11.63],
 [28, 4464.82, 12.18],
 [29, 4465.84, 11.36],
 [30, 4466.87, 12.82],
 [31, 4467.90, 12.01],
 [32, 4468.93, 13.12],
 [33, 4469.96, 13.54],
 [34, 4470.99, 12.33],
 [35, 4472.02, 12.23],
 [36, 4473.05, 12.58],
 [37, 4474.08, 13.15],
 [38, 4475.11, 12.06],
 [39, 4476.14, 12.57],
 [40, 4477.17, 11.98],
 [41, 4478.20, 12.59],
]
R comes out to 12.83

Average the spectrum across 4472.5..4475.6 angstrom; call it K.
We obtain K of 12.6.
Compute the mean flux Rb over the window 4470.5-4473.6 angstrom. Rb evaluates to 12.4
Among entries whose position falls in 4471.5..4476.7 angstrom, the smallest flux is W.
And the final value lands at 12.06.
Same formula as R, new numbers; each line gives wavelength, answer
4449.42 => 12.61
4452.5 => 11.66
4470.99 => 12.33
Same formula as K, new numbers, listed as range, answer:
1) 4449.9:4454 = 12.3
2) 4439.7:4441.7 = 14.2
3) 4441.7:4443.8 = 13.3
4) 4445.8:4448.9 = 12.5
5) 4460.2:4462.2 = 13.3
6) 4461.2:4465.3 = 12.7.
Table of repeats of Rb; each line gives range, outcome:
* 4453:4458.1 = 12.6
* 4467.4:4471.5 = 12.7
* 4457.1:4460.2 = 11.8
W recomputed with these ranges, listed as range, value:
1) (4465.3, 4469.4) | 11.36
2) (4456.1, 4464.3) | 11.01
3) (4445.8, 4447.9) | 12.39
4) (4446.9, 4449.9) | 12.19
